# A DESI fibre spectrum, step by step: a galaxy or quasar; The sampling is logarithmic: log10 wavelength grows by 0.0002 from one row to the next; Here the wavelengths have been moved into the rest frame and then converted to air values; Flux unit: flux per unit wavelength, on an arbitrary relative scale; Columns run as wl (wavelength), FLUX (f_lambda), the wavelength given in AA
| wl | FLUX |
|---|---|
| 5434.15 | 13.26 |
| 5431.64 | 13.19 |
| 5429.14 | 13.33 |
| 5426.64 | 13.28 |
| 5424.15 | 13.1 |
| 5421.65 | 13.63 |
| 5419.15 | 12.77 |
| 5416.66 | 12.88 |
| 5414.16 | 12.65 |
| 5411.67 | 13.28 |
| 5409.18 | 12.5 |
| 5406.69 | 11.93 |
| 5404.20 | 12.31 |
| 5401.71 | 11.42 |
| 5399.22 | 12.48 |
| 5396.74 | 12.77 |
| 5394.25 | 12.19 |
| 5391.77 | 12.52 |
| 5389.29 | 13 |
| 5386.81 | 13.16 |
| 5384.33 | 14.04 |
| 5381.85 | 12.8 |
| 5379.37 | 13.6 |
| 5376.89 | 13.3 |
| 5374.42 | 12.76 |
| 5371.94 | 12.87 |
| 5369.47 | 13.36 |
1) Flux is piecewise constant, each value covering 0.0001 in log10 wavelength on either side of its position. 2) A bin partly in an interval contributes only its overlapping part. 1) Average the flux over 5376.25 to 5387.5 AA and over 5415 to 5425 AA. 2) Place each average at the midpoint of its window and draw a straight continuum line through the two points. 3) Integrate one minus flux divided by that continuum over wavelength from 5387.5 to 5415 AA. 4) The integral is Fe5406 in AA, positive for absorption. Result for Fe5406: 1.6 AA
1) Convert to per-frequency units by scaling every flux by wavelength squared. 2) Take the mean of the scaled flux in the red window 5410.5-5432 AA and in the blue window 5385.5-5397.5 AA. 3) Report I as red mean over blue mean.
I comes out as 1.04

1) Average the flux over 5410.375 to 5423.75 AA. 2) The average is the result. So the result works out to 13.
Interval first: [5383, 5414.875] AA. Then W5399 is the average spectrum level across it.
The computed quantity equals 12.6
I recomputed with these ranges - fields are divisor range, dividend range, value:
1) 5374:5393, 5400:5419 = 0.95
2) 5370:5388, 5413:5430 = 1.01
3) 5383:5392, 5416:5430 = 1.01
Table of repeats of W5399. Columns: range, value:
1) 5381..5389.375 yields 13.3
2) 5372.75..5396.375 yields 13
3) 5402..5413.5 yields 12.4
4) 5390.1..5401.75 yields 12.4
